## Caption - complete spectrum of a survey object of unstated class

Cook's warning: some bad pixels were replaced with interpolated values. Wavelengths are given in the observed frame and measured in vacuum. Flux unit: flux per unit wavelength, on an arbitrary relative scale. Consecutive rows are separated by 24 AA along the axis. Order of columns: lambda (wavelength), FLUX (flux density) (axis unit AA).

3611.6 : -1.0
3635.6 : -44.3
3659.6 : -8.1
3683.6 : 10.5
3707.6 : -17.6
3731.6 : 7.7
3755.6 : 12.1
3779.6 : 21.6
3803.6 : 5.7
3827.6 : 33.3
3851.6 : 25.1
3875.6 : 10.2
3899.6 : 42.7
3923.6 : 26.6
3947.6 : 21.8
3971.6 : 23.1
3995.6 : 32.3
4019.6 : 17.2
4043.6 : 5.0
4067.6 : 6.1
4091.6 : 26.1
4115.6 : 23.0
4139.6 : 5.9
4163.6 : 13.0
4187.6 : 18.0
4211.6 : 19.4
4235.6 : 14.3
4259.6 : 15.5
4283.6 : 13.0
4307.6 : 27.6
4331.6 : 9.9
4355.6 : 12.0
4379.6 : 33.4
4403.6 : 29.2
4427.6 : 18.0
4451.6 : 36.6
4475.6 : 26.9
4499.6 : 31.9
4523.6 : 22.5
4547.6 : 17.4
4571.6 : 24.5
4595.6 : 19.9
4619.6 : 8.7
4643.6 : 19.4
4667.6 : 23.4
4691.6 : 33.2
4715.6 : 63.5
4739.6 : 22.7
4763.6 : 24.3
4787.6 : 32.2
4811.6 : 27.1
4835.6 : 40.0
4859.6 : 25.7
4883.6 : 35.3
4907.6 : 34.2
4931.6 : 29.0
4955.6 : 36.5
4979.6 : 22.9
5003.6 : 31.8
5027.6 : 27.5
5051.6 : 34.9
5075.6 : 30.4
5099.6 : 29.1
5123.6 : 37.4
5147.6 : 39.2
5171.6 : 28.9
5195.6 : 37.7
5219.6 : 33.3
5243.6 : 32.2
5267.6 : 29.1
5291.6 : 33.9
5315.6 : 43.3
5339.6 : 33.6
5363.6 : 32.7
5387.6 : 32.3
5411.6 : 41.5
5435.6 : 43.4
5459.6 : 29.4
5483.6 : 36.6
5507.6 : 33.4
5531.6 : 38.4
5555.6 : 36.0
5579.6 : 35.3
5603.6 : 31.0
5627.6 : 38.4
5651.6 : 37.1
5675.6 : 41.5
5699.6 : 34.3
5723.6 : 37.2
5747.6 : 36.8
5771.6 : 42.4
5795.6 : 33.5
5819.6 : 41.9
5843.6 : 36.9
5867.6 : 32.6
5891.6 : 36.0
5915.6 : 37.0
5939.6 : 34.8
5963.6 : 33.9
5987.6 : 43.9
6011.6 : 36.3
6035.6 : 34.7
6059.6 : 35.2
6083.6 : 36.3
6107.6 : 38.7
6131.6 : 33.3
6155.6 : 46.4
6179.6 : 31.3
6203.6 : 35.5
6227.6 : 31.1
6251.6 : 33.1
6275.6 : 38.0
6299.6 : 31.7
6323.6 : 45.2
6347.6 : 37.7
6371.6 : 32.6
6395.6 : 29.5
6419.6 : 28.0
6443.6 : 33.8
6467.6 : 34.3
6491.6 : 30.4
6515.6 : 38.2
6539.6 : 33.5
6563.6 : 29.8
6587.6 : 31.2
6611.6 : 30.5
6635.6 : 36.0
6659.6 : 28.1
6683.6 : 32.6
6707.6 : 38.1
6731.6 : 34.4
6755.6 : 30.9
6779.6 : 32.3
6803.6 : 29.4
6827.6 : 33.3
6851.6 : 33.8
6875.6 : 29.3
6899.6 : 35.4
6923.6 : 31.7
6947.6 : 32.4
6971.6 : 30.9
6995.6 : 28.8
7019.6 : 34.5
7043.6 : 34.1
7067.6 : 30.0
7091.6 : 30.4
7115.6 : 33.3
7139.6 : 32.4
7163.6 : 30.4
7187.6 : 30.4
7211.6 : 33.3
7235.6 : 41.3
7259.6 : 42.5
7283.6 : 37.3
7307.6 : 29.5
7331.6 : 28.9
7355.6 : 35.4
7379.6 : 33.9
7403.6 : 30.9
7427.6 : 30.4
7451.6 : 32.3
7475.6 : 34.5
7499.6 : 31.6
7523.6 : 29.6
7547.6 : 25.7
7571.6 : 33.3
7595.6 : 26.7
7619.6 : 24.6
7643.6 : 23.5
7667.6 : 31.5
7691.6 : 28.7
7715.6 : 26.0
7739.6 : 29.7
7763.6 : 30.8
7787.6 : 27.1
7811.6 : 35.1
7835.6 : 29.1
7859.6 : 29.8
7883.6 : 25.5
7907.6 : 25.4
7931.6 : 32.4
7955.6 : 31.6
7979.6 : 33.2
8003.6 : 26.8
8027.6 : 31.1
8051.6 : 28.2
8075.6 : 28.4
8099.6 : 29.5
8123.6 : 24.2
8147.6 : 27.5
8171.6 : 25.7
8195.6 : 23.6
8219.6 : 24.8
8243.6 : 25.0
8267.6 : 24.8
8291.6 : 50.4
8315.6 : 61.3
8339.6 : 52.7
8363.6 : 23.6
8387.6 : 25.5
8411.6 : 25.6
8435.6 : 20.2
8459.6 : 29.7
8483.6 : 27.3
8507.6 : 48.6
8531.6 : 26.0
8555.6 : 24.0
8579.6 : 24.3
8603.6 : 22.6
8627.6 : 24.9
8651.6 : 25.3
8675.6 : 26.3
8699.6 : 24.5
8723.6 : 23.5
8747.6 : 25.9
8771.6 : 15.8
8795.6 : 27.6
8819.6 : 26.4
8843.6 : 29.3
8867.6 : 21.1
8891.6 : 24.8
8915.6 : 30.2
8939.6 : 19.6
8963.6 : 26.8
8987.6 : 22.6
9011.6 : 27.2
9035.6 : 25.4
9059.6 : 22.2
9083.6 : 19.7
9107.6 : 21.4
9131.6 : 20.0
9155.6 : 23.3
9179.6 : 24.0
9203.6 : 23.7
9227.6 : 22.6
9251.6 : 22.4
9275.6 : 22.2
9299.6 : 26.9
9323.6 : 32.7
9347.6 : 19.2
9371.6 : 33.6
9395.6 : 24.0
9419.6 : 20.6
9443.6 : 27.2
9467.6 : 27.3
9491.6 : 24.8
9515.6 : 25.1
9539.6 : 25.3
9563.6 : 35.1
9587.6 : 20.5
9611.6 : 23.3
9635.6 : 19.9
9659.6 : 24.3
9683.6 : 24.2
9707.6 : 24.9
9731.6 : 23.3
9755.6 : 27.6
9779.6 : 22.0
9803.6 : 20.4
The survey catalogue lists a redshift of 0.265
